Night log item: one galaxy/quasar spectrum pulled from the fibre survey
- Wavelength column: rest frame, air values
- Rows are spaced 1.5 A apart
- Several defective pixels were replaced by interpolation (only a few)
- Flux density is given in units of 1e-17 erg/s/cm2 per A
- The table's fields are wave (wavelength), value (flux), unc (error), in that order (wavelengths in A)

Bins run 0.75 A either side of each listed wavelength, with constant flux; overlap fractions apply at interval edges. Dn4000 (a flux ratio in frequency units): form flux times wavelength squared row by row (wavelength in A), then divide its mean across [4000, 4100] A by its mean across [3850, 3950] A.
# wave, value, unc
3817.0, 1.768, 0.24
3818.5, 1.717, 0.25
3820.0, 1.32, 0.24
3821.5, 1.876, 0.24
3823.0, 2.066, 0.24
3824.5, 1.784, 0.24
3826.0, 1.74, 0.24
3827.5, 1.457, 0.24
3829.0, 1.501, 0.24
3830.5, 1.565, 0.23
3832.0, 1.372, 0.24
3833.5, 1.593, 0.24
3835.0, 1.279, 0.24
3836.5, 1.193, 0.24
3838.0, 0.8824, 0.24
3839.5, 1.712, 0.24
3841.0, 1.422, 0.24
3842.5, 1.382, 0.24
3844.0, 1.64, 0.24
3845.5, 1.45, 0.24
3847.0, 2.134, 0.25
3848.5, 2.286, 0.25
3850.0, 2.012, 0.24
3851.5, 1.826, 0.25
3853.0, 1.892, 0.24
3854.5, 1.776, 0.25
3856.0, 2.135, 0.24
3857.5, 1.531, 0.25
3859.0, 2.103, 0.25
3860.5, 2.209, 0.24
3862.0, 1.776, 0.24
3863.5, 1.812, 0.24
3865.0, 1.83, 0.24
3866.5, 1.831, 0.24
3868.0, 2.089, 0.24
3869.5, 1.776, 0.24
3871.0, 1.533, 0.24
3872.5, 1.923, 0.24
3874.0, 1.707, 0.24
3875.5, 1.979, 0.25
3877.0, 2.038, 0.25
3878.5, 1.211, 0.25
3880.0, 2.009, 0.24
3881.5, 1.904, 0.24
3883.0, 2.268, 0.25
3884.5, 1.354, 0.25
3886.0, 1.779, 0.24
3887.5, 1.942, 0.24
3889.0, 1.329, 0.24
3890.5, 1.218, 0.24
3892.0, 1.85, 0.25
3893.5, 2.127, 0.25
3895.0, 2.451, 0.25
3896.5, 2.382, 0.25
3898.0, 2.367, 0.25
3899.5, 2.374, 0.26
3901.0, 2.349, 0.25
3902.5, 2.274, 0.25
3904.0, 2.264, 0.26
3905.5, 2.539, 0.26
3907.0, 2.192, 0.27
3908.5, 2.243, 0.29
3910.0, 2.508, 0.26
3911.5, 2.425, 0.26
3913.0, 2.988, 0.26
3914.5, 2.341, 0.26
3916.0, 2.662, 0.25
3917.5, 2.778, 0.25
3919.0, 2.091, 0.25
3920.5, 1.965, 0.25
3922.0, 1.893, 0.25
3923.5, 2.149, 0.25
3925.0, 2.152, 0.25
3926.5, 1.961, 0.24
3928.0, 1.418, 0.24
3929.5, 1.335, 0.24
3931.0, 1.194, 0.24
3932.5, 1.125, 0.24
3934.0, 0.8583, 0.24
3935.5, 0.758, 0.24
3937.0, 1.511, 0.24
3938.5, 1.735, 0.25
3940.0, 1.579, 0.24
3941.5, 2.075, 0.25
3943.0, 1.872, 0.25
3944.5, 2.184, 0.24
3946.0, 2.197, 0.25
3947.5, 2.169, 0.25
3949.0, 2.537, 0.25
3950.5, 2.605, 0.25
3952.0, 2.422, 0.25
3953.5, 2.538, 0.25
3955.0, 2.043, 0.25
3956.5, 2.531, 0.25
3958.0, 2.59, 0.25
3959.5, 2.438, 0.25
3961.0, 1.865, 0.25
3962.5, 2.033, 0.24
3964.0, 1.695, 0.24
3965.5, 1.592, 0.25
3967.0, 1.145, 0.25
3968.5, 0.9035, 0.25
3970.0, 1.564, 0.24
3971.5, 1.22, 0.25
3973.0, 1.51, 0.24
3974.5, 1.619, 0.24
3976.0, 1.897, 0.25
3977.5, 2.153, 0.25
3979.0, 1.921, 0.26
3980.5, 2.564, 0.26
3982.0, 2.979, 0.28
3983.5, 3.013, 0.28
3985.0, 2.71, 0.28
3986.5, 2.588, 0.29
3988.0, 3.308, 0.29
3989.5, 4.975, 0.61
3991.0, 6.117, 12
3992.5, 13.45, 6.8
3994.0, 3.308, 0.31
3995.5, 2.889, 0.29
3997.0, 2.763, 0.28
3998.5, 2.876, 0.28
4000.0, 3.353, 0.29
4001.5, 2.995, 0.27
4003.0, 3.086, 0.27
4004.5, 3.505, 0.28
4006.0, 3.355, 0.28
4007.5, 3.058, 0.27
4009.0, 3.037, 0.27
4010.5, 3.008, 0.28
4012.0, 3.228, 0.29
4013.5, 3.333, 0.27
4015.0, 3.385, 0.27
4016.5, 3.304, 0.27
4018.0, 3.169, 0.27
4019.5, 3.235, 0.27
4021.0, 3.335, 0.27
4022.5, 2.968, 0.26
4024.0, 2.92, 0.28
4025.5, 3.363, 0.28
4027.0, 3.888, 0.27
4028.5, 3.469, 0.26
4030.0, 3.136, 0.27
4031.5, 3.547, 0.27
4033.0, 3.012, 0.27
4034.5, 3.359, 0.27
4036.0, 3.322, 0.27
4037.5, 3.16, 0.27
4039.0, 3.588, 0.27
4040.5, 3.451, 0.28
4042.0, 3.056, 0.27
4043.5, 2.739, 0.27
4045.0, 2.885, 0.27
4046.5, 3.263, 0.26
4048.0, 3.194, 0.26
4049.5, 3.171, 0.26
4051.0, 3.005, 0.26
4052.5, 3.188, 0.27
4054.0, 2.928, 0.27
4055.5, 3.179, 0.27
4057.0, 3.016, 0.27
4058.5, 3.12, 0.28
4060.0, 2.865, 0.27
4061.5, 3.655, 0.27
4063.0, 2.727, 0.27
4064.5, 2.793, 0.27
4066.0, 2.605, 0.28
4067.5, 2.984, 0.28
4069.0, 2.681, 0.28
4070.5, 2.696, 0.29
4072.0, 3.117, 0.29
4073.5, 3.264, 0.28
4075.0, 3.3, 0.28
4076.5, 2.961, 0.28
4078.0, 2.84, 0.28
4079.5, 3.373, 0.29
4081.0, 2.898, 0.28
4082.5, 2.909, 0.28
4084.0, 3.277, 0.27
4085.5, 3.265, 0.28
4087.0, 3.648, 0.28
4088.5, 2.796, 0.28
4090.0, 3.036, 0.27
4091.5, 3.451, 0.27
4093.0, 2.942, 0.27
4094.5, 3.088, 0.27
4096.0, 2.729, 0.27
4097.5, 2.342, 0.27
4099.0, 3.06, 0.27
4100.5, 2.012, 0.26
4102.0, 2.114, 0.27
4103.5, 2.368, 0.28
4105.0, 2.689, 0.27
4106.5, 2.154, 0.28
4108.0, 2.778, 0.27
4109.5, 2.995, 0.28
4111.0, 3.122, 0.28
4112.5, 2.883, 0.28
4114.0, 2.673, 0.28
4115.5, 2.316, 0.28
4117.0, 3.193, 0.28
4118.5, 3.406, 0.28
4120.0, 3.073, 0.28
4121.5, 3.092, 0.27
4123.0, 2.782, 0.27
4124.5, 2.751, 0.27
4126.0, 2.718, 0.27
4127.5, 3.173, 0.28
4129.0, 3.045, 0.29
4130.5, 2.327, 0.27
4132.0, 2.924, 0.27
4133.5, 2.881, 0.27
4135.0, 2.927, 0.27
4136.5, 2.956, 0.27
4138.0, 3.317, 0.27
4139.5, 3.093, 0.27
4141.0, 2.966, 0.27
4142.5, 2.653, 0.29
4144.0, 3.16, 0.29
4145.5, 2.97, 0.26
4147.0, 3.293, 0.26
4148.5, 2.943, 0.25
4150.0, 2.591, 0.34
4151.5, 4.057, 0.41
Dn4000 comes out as 1.73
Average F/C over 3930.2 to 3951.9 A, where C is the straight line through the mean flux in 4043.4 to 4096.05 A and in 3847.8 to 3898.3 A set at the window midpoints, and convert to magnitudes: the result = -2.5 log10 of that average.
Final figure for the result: 0.29 mag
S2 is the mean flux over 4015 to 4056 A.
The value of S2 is 3.22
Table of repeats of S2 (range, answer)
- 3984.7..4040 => 3.6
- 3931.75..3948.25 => 1.64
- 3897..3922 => 2.38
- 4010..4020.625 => 3.25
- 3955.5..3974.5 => 1.76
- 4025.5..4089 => 3.13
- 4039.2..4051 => 3.12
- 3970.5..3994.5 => 3.44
